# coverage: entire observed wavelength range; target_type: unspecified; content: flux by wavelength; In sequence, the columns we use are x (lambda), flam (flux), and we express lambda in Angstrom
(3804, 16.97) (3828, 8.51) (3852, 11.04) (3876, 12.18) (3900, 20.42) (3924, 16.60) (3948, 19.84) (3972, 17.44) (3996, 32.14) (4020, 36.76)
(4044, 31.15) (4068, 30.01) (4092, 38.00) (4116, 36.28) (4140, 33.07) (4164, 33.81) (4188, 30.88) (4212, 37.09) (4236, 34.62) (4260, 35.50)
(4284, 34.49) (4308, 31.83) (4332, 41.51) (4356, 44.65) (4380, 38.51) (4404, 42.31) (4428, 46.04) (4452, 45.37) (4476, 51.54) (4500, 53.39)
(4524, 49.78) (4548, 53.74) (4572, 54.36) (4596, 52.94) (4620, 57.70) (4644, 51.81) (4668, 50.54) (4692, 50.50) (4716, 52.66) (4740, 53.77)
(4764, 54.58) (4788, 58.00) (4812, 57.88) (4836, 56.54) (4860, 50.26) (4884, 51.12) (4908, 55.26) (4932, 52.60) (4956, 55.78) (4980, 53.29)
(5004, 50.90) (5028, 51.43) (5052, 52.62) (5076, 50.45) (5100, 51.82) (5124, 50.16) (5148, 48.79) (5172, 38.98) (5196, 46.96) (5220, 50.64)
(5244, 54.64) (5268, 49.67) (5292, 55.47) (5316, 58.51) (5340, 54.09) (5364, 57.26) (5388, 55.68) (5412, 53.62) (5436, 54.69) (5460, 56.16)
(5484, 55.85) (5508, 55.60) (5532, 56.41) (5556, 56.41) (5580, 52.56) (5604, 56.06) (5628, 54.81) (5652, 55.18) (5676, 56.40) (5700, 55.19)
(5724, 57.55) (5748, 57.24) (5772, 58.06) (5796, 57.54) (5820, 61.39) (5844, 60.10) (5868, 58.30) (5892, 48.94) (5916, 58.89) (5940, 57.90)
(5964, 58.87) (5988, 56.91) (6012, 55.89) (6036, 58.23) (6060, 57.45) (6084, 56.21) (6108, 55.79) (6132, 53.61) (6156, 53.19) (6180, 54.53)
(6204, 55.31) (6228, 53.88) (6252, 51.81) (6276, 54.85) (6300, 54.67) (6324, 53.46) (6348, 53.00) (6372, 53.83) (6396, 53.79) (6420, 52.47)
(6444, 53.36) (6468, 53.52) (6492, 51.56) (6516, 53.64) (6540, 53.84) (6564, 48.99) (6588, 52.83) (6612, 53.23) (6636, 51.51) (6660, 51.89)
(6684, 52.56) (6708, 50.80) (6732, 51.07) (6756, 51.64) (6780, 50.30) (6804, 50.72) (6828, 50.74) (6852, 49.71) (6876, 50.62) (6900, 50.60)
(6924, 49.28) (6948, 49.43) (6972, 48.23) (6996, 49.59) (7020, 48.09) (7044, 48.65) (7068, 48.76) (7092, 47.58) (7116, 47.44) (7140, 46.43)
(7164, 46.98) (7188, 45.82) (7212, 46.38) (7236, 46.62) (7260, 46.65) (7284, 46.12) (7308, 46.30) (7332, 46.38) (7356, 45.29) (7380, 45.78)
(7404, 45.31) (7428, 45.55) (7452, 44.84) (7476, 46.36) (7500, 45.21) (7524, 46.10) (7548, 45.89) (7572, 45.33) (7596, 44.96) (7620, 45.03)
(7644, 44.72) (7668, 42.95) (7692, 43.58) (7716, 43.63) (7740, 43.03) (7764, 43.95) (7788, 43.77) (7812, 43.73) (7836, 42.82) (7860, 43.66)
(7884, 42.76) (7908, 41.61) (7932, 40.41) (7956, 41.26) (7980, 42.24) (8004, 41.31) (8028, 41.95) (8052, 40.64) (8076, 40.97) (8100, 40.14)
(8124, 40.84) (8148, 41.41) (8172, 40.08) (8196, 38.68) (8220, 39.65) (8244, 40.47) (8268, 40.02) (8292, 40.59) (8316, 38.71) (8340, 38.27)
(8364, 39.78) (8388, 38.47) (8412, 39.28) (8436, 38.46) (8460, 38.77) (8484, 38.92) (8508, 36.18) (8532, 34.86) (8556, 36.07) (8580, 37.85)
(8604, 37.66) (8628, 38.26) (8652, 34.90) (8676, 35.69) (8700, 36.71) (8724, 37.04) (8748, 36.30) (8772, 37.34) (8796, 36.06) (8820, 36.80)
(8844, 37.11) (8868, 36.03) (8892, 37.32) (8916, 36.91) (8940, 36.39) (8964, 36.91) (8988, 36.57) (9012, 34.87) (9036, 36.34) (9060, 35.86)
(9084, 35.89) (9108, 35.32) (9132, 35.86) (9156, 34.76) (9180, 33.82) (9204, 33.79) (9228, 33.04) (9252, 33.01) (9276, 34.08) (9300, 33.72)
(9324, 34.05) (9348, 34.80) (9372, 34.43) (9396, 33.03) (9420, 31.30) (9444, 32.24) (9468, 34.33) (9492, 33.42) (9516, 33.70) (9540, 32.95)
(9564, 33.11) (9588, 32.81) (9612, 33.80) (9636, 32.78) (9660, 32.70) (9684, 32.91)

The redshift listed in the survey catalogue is 0.00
